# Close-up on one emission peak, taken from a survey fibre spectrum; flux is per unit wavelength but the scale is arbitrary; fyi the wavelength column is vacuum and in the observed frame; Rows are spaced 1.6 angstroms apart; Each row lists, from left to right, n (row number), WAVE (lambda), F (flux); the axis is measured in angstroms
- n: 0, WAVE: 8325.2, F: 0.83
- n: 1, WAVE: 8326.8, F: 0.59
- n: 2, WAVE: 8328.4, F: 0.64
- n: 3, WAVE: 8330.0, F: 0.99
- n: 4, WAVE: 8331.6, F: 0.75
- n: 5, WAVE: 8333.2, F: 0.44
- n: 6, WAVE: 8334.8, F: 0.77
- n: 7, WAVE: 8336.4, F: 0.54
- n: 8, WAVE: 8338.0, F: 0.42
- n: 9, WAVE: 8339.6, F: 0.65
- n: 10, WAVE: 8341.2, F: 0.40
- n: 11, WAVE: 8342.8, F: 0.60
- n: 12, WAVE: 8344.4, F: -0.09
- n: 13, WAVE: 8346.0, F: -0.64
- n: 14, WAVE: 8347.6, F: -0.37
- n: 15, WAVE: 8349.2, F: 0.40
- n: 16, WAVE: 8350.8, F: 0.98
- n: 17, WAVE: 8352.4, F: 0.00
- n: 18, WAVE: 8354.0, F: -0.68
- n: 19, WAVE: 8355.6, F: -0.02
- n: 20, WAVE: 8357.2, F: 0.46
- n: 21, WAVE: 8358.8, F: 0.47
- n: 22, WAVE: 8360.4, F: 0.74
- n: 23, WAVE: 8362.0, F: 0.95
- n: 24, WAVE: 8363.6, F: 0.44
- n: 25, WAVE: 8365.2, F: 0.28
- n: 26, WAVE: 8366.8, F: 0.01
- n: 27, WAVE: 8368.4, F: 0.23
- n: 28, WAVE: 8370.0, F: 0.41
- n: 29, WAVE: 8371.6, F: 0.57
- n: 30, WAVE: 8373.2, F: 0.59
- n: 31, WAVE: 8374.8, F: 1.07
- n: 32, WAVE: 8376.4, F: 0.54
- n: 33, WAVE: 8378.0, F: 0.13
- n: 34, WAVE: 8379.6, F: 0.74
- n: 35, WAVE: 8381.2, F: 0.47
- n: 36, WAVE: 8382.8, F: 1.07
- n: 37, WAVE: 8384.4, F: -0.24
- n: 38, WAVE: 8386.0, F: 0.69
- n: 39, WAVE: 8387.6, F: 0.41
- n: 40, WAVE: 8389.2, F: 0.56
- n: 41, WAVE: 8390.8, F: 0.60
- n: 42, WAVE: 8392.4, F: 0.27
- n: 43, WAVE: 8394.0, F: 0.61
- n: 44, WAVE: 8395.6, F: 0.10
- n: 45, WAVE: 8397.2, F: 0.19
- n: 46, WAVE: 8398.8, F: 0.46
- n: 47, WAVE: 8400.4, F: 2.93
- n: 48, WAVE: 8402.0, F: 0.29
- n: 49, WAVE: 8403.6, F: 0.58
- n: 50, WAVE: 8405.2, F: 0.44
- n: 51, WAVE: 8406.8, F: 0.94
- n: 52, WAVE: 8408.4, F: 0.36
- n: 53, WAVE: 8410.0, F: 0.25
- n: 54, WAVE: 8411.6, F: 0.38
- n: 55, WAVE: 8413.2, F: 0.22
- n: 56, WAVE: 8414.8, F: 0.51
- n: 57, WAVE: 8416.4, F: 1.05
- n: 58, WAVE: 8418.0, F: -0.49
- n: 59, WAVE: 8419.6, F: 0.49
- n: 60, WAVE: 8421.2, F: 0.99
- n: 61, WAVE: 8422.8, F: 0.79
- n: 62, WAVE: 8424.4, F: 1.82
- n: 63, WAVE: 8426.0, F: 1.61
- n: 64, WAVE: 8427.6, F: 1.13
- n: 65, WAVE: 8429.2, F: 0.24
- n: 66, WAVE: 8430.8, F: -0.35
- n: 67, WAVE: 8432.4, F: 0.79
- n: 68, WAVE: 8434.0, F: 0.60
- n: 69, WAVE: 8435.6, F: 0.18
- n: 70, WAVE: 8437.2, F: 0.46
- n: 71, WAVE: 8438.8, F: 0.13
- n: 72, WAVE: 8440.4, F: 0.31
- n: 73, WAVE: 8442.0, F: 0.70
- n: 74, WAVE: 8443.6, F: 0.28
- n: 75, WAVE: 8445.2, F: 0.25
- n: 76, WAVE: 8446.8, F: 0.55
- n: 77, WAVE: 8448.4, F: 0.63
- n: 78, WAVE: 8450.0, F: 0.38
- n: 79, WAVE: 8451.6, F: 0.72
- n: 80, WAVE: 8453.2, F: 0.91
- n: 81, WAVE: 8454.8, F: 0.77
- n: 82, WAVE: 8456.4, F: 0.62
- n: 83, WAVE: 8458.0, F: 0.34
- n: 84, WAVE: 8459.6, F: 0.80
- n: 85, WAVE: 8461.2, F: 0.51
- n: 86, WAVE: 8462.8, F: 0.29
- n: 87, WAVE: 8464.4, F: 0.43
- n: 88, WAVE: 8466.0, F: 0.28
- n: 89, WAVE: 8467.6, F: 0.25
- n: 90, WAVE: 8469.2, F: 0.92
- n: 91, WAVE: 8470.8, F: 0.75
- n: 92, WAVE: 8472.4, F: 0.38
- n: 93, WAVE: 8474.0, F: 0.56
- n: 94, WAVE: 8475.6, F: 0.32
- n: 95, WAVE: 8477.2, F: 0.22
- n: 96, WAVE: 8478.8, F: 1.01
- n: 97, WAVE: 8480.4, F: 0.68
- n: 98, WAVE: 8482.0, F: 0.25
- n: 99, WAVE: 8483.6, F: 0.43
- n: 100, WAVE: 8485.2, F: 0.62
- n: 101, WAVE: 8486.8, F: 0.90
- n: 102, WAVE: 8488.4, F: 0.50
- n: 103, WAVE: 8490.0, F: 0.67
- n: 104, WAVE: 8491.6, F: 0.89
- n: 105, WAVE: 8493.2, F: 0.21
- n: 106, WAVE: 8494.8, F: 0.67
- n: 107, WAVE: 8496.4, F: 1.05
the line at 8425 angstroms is H-gamma 4340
